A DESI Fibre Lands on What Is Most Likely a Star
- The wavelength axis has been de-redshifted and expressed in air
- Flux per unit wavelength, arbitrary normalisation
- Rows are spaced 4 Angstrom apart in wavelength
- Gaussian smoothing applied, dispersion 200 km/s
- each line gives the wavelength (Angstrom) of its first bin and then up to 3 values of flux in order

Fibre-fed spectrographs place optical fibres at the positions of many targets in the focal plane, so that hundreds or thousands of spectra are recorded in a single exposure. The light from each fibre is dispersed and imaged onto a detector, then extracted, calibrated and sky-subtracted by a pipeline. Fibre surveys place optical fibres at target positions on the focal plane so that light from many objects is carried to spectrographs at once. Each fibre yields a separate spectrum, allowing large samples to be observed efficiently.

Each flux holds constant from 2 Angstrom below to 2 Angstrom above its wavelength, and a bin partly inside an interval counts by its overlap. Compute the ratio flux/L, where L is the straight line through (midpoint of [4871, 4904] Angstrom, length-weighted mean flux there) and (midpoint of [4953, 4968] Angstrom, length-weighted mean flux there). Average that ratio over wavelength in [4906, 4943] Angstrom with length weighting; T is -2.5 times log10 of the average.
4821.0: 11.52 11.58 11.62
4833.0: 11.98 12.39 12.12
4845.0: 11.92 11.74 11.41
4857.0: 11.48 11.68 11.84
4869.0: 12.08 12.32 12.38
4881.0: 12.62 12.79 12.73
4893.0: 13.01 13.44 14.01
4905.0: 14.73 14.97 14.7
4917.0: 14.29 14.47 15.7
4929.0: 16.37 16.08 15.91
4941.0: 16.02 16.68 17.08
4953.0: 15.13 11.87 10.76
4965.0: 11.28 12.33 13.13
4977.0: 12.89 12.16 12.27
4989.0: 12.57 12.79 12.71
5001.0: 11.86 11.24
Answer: -0.23 mag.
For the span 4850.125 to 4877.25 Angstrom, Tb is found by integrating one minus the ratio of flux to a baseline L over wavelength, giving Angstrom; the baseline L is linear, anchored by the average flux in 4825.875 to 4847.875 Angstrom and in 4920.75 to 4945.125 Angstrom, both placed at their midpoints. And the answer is 2.6 Angstrom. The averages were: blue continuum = 12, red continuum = 15.9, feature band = 11.8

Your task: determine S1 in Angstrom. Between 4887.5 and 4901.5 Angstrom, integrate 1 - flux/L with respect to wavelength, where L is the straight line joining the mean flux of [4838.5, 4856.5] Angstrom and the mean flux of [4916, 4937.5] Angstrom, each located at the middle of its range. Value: 0.8 Angstrom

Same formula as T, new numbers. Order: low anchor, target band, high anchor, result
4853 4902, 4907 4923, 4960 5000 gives -0.177 mag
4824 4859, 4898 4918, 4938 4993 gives -0.146 mag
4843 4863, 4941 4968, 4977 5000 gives -0.135 mag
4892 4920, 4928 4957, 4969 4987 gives -0.185 mag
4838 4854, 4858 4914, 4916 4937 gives 0.052 mag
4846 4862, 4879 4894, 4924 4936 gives 0.061 mag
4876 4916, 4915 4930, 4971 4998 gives -0.140 mag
